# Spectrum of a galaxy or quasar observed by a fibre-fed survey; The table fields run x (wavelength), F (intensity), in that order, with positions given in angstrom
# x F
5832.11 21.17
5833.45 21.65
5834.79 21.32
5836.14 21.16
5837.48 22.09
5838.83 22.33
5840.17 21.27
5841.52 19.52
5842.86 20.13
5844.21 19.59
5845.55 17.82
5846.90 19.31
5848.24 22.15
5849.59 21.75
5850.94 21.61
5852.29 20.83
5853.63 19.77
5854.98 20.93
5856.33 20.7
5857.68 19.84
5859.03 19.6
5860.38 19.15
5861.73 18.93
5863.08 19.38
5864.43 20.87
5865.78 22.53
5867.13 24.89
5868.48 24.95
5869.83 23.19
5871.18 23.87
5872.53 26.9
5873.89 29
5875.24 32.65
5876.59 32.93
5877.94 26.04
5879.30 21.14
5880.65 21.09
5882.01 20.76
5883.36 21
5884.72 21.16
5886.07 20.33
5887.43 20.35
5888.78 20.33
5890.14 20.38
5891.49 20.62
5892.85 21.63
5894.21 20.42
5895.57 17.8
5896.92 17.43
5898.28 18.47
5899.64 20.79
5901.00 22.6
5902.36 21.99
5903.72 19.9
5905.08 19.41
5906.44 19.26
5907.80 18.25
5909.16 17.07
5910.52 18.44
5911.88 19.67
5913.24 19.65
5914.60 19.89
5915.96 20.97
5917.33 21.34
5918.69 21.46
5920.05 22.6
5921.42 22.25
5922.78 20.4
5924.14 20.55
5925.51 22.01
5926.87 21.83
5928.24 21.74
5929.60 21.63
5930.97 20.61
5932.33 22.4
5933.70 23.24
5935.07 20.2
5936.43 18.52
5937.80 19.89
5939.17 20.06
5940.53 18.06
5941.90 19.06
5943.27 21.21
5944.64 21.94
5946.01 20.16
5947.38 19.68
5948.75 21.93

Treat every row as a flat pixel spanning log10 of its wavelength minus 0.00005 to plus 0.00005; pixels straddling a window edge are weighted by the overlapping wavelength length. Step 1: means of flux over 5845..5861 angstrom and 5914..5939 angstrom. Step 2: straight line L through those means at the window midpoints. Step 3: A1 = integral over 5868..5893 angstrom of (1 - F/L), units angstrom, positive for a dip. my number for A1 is -3.6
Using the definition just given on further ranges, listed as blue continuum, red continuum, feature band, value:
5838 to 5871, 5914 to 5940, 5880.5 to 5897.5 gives 0.6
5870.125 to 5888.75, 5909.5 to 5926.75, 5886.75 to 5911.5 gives 3.0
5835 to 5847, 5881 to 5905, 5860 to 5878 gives -3.8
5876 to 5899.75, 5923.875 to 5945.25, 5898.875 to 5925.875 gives 0.8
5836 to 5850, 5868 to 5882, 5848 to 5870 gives 2.0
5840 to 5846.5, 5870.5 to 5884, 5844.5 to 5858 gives 0.3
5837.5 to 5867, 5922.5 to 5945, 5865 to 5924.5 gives -3.2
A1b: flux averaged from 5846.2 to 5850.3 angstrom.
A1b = 21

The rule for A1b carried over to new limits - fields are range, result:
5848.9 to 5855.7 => 21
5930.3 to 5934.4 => 22.1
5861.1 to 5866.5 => 20.5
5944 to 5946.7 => 21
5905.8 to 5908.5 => 18.7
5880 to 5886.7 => 20.9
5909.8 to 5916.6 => 19.7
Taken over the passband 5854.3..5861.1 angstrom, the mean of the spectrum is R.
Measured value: 20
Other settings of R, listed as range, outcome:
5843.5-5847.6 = 19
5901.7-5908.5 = 19.7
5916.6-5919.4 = 21.4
